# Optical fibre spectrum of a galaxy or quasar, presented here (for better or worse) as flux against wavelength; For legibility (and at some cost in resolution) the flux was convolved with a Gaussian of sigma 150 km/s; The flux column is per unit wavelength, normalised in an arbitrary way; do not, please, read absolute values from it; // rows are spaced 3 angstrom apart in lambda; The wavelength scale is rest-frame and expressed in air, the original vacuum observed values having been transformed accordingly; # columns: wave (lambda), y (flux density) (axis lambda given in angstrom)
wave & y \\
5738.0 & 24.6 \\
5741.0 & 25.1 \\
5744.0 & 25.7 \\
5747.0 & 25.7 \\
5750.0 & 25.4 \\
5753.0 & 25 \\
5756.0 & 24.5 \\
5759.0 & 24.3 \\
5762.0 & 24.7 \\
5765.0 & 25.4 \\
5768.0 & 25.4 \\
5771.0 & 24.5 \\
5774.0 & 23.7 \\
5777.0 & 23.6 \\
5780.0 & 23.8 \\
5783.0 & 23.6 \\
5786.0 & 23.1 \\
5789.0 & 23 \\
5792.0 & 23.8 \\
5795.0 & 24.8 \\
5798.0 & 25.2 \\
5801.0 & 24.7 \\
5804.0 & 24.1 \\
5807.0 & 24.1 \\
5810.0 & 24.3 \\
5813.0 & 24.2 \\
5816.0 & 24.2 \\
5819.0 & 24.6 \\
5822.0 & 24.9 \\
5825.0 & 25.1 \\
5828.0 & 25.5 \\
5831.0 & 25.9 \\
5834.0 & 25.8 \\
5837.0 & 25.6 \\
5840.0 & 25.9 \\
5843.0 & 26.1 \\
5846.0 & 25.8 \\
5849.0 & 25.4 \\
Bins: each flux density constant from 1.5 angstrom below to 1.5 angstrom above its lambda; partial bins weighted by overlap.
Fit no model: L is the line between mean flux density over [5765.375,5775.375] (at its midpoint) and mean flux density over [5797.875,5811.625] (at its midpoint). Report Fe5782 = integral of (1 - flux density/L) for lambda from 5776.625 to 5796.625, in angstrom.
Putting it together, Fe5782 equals 0.69 angstrom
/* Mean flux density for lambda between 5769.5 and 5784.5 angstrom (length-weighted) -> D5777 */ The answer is 23.8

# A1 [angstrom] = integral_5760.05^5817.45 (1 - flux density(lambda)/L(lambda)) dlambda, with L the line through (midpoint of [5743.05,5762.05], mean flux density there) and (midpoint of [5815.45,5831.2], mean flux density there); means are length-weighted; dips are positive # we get 1.9 angstrom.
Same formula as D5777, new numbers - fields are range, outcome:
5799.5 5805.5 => 24.4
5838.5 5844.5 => 26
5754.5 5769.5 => 24.9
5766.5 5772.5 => 24.9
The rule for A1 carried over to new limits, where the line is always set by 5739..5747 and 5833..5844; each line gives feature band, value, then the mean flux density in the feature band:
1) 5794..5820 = 1.3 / 24.5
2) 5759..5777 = 0.6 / 24.6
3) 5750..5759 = 0.2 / 24.8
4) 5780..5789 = 0.8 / 23.4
